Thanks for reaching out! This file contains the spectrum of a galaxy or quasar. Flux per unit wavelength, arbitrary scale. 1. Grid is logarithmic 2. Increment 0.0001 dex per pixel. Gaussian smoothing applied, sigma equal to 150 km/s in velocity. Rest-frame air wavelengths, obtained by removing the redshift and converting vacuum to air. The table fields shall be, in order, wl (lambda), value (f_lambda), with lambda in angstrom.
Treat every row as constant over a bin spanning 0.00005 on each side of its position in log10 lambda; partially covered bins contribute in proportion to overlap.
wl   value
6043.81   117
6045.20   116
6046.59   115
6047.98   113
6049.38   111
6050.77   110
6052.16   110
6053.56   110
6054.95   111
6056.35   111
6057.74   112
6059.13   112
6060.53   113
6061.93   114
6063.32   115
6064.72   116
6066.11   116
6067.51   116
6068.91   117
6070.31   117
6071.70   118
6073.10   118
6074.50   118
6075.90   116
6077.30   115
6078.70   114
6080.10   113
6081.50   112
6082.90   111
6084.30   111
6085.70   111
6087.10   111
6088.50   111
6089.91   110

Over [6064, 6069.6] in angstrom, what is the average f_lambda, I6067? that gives 116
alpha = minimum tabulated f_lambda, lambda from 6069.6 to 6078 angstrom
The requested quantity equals 115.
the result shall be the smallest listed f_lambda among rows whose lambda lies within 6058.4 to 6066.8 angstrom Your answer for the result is 112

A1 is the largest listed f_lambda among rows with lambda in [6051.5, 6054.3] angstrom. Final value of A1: 110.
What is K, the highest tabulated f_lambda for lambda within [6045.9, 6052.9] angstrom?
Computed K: 115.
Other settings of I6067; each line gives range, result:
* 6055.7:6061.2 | 112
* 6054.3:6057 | 111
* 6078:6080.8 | 113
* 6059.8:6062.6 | 113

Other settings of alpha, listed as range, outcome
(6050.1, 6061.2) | 110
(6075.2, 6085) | 111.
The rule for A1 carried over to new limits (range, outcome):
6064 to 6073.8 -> 118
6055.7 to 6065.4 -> 116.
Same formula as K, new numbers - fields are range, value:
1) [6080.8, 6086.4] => 112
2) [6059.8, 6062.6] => 114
